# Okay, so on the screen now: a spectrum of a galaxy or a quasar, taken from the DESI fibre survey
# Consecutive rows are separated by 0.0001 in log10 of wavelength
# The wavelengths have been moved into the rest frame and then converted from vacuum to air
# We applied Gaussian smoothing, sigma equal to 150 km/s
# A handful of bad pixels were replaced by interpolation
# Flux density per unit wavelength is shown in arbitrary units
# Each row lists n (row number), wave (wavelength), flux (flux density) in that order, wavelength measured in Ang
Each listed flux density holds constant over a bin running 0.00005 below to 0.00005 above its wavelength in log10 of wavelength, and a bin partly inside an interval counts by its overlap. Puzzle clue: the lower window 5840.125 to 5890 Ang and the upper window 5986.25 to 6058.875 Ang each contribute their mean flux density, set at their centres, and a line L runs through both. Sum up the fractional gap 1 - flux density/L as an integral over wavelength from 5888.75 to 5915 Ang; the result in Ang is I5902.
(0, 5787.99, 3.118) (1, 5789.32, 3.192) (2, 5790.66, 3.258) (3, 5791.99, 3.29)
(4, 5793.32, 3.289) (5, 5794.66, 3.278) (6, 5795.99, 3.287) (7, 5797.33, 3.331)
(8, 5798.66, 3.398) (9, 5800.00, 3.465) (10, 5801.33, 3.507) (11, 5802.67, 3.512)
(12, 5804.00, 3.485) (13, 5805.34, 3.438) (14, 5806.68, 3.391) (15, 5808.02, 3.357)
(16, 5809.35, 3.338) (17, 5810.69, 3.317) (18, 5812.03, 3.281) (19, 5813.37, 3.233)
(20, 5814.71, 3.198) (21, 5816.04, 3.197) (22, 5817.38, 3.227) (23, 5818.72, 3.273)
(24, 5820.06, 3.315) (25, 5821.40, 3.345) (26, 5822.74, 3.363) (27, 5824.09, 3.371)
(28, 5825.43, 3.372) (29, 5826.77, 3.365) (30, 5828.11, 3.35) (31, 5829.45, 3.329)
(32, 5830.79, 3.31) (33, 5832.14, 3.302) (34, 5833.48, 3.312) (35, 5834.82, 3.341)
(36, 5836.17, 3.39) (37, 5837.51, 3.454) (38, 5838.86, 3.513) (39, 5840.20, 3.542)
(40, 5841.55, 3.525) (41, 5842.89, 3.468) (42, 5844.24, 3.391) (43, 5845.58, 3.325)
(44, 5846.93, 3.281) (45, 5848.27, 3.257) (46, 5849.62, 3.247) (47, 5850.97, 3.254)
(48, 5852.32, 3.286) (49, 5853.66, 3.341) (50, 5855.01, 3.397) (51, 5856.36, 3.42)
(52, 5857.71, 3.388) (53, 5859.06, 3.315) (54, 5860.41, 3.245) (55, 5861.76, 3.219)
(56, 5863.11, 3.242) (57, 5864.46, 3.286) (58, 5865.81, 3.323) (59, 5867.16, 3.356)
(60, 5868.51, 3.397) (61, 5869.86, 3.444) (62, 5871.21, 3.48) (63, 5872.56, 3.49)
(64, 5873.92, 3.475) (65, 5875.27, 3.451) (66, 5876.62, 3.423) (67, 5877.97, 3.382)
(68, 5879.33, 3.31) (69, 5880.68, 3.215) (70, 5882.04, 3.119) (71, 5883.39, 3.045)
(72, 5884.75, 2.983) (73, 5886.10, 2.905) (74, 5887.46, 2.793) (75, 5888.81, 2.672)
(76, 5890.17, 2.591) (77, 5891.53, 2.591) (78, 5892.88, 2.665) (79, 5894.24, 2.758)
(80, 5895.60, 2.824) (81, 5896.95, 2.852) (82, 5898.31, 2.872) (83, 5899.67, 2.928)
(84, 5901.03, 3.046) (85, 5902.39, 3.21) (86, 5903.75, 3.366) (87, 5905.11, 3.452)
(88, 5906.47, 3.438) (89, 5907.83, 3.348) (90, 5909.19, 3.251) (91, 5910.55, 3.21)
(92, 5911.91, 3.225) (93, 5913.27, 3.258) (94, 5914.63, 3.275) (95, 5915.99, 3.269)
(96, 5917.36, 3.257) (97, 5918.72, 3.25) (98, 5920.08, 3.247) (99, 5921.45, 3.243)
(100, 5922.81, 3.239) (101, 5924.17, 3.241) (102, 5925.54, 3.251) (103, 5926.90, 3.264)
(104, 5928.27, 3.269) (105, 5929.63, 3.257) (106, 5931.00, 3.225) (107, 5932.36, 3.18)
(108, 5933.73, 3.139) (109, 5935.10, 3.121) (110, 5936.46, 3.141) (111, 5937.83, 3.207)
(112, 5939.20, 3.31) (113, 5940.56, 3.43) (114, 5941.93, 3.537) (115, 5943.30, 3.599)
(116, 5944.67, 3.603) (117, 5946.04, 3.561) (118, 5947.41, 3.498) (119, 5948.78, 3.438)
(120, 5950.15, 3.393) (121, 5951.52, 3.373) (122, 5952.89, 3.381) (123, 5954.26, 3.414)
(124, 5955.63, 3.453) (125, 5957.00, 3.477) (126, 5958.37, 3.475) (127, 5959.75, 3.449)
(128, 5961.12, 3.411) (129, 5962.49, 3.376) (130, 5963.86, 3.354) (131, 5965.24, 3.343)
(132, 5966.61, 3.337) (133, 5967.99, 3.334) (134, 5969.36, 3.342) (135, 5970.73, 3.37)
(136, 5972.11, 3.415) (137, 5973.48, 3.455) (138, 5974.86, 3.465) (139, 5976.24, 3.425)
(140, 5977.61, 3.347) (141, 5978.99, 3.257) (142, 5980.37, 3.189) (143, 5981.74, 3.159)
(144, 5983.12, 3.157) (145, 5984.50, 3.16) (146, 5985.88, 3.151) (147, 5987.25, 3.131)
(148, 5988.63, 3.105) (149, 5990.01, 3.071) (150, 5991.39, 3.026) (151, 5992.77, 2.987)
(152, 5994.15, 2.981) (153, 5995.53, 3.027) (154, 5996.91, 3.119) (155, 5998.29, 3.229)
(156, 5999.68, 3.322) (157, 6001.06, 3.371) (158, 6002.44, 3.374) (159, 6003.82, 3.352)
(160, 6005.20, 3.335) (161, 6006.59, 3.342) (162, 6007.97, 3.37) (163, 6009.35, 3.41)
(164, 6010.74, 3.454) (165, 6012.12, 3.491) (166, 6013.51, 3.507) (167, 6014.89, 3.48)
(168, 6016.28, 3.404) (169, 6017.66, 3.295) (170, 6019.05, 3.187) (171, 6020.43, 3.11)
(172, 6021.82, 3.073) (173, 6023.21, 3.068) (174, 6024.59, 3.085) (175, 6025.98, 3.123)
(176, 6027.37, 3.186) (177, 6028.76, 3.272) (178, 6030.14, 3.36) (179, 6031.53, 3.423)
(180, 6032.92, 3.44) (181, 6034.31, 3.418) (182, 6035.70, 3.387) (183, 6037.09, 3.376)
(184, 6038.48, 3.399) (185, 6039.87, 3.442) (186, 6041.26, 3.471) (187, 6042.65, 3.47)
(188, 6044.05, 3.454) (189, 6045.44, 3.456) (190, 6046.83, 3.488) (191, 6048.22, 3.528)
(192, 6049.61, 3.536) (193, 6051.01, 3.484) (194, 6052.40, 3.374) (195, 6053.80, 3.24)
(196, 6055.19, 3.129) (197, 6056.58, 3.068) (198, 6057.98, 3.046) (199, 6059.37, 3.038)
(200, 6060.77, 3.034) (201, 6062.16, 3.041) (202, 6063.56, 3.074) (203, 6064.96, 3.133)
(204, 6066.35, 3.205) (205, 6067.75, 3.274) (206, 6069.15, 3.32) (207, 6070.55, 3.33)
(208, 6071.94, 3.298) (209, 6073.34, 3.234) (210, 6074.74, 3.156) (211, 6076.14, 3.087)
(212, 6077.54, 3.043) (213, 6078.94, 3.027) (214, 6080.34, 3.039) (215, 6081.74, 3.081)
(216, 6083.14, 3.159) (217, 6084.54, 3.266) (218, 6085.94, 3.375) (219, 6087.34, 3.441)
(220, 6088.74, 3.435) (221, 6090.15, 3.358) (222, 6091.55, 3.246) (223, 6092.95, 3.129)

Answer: 1.9 Ang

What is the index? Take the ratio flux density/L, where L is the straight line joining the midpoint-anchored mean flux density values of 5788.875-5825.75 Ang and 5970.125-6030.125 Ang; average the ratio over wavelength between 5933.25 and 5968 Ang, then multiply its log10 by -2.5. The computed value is -0.04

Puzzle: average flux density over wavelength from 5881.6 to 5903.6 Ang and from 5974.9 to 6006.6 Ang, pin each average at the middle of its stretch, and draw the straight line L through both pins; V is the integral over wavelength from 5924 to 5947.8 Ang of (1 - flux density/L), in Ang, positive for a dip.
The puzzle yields -2.39 Ang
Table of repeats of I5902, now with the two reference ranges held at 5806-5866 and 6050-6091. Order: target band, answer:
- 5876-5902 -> 2.8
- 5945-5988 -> -1.3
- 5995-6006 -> -0.1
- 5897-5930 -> 0.6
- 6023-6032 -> 0.0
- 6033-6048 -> -1.0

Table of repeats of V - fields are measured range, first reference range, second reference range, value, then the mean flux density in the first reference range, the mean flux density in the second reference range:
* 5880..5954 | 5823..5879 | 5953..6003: 3.1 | 3.37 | 3.28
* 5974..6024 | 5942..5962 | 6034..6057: 2.7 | 3.47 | 3.4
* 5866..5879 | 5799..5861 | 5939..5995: -0.3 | 3.36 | 3.33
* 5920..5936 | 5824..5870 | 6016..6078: 0.5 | 3.35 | 3.27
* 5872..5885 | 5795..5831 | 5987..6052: 0.1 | 3.35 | 3.31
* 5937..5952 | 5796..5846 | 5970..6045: -0.6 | 3.37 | 3.29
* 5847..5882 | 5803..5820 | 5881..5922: -1.9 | 3.32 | 3.07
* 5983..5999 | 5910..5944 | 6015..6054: 1.1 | 3.27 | 3.34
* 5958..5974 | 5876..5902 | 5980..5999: -1.7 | 2.95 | 3.11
